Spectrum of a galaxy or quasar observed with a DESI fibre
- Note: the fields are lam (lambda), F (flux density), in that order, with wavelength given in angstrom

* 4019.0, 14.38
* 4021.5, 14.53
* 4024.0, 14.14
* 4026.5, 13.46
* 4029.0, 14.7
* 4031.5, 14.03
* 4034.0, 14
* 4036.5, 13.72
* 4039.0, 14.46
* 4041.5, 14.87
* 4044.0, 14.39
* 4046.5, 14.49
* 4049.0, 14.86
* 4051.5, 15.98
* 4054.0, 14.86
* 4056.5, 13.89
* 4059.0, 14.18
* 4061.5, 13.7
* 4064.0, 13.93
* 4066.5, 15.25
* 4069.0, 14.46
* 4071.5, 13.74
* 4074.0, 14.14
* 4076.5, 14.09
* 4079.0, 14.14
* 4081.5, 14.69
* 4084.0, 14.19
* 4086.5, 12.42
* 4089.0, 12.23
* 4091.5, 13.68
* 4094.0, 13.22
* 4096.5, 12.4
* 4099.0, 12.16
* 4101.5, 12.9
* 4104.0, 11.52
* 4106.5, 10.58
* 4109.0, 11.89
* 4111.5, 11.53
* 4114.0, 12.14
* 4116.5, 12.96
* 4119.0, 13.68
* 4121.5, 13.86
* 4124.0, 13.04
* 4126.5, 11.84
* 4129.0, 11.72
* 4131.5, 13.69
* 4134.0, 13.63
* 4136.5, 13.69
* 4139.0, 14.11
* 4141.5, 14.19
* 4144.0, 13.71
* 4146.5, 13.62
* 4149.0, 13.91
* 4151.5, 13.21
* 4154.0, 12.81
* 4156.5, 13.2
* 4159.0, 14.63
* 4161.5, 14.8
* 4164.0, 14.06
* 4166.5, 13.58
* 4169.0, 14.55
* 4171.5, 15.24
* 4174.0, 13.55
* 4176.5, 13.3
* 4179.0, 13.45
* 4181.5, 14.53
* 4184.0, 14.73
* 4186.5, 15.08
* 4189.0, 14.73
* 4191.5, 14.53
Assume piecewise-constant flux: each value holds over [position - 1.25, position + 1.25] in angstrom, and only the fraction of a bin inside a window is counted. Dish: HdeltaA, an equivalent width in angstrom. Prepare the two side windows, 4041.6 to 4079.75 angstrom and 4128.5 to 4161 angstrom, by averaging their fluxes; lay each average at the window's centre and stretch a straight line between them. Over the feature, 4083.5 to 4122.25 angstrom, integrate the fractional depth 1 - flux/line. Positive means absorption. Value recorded 4.10 angstrom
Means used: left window 14.4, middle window 12.5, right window 13.6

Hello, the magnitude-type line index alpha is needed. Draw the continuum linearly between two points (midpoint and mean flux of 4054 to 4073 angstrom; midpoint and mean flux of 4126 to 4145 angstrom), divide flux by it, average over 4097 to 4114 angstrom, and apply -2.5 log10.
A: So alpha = 0.16 mag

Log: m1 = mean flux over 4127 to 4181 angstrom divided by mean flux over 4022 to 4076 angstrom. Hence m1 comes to 1.0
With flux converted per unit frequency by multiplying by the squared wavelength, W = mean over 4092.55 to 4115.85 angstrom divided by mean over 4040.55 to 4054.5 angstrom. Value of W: 0.8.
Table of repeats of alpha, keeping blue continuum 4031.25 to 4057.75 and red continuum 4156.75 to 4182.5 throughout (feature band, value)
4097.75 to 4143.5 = 0.12 mag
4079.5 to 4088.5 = 0.06 mag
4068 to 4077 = 0.03 mag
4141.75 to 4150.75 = 0.03 mag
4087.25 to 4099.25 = 0.13 mag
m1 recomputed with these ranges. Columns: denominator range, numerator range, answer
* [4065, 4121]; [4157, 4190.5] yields 1.09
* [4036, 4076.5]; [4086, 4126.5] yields 0.87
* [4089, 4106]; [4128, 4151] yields 1.09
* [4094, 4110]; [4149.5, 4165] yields 1.15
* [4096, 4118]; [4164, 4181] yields 1.16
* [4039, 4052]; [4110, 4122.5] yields 0.86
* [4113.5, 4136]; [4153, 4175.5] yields 1.08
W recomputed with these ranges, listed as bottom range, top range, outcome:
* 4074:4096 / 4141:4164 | 1.05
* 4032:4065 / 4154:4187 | 1.04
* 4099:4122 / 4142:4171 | 1.15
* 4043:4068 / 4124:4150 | 0.96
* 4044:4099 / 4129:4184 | 1.03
